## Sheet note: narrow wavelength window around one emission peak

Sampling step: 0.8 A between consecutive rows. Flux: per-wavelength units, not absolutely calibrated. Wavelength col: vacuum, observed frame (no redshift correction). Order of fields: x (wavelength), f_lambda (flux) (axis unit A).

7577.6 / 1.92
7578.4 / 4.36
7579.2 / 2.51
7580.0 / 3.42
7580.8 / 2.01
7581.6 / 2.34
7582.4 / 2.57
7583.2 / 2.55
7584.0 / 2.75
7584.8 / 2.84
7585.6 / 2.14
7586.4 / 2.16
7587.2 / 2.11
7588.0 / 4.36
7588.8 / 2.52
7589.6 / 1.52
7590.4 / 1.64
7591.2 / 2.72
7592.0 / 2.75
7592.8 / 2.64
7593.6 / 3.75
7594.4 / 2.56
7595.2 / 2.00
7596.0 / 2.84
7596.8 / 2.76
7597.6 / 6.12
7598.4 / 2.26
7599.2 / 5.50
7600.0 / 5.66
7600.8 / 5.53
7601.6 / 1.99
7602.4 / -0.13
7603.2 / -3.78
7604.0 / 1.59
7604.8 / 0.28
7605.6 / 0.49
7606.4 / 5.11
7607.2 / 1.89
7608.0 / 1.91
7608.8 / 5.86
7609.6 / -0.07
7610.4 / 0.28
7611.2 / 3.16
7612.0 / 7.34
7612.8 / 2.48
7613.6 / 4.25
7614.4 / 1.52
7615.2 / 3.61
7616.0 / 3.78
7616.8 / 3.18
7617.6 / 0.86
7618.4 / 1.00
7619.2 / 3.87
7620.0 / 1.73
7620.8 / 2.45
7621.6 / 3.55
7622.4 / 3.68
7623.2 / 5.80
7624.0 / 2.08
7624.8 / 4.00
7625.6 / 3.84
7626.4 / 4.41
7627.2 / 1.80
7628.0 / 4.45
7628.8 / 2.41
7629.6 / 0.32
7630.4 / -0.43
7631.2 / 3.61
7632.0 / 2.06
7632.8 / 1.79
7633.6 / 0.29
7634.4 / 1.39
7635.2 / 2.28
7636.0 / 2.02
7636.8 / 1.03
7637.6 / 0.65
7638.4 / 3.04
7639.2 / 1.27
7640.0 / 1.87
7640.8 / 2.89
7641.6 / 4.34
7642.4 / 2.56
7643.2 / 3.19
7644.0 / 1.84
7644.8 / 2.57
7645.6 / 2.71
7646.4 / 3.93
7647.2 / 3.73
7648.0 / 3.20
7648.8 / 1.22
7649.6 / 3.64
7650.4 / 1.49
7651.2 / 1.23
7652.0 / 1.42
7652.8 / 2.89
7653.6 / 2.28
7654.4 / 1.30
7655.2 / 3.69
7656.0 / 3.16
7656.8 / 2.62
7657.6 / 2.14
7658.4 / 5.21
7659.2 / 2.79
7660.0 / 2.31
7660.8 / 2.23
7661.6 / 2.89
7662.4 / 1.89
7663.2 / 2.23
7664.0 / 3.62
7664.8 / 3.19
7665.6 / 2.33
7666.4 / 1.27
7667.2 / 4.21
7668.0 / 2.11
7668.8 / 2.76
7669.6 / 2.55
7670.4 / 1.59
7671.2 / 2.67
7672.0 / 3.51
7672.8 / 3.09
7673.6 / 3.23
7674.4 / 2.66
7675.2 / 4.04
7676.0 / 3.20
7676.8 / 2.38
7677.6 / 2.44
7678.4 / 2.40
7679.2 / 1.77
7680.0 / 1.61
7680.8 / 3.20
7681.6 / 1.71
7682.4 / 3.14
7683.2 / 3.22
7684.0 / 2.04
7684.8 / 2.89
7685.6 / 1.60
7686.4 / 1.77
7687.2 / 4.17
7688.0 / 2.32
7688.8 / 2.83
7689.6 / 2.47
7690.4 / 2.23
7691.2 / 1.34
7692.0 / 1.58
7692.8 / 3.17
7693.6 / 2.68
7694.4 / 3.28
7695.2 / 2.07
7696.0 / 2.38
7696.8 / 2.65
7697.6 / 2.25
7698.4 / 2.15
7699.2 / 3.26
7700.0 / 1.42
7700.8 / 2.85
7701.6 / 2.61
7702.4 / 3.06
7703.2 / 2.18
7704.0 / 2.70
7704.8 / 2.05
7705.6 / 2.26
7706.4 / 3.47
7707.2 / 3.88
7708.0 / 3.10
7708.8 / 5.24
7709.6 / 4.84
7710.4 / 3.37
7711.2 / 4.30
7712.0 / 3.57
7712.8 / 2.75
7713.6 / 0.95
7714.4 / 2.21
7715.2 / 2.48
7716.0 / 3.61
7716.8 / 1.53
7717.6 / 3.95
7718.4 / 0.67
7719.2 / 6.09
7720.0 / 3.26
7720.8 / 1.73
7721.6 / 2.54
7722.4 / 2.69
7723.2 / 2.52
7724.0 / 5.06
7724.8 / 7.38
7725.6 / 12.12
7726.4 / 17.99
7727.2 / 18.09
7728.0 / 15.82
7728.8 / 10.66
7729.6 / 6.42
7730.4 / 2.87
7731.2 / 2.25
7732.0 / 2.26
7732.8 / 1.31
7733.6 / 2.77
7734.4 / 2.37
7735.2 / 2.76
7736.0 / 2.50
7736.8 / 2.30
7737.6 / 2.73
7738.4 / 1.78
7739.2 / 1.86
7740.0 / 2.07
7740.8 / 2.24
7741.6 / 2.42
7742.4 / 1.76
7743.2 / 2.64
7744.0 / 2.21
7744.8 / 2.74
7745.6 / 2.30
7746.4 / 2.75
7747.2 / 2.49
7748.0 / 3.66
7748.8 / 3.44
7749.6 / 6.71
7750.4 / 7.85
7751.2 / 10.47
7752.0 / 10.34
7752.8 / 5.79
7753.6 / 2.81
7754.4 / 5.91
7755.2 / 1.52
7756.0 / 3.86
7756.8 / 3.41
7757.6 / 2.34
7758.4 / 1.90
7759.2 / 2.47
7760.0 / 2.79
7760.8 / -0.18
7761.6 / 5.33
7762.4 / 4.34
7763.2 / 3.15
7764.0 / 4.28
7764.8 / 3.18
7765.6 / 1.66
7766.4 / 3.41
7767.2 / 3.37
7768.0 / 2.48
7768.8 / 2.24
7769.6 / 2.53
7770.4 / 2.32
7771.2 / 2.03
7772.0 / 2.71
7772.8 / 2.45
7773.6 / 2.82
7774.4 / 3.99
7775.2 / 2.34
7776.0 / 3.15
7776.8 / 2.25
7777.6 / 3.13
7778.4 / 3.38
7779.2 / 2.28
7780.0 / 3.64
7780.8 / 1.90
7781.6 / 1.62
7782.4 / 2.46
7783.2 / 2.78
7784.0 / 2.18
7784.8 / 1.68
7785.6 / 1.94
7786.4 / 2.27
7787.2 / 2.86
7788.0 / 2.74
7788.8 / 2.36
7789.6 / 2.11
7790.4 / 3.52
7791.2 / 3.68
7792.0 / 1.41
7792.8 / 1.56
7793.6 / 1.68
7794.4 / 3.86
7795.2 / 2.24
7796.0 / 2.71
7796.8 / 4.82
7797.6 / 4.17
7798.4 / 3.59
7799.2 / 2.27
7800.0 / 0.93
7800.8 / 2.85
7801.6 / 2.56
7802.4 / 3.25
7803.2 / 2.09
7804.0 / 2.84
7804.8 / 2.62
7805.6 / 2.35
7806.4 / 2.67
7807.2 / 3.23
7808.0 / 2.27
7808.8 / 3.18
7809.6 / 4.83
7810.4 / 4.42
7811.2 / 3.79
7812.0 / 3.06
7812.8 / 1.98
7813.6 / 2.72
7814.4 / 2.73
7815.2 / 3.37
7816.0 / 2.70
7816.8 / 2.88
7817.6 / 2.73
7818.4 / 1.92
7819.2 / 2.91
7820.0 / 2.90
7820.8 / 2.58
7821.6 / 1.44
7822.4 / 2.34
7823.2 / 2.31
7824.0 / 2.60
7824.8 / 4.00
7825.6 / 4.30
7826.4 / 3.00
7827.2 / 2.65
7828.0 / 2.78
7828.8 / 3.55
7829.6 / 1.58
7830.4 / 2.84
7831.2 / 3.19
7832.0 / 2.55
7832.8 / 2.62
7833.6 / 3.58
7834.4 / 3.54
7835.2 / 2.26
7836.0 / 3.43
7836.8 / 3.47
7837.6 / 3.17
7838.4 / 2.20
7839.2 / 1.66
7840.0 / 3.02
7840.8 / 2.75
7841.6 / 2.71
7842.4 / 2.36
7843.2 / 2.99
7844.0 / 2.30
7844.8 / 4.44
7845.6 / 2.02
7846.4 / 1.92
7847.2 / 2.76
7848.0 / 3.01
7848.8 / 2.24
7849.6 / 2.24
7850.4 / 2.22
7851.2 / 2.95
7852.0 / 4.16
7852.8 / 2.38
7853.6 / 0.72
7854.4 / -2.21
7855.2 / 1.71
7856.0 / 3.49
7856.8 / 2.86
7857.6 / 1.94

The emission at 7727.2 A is Halpha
